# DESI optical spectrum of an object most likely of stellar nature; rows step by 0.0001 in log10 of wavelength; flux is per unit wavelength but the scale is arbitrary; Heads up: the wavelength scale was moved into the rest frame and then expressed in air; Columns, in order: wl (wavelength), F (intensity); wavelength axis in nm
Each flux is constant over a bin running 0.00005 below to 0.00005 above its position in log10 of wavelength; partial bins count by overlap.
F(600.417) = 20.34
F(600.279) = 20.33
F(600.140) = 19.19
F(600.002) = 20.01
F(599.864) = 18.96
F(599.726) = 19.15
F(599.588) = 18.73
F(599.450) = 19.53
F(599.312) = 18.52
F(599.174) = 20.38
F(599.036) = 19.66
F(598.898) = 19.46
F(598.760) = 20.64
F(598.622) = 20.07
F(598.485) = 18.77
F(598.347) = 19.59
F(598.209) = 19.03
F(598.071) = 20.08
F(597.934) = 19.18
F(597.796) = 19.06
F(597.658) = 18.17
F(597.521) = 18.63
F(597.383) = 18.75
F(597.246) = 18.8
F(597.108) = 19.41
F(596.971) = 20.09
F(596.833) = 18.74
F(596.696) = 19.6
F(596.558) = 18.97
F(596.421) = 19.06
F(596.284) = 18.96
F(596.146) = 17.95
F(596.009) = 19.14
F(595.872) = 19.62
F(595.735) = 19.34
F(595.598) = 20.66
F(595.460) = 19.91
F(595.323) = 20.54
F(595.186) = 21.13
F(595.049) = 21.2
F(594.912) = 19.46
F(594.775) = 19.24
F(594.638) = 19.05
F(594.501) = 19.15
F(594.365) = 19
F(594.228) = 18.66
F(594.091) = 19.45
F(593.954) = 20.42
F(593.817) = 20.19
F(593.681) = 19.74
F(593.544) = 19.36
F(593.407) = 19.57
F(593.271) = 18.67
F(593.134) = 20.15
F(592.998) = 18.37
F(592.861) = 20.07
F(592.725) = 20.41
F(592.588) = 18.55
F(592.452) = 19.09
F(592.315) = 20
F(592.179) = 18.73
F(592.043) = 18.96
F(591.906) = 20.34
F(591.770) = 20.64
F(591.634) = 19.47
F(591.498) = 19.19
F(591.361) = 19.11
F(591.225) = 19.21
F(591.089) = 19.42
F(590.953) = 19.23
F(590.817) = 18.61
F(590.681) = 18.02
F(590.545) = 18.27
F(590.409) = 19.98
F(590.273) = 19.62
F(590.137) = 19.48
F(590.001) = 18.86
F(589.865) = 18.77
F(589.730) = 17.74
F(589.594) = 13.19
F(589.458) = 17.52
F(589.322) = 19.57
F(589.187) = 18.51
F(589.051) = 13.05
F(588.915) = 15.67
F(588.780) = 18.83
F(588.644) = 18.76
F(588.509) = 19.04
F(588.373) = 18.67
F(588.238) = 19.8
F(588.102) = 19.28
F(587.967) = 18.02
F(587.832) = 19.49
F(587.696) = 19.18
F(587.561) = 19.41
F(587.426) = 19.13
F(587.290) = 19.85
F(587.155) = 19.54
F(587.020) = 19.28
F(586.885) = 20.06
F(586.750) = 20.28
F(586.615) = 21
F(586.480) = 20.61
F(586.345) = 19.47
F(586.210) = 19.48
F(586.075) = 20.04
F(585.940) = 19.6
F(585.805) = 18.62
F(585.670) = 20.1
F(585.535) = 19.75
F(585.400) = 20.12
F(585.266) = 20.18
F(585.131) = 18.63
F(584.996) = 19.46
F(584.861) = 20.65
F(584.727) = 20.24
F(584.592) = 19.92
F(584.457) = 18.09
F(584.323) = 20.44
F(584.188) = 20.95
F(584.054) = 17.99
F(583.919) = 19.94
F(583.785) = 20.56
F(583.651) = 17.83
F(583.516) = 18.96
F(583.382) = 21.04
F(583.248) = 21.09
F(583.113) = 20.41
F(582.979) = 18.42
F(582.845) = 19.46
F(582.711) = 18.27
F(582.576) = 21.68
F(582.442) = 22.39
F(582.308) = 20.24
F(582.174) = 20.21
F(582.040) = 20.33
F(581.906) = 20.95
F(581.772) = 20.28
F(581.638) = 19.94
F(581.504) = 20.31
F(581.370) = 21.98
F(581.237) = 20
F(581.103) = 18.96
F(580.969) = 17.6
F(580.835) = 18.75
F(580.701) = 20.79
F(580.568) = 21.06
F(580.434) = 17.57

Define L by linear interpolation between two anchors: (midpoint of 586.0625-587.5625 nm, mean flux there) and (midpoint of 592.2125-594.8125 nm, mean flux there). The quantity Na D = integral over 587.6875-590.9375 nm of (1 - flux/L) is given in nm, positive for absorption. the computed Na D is 0.24 nm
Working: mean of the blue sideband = 19.9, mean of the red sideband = 19.4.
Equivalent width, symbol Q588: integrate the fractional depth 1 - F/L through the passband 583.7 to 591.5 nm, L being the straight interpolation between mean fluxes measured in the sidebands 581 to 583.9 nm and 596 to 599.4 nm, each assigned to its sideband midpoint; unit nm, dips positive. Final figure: 0.29 nm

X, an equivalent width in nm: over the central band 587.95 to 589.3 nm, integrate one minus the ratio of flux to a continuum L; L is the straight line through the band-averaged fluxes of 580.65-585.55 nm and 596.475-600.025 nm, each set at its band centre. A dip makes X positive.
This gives 0.11 nm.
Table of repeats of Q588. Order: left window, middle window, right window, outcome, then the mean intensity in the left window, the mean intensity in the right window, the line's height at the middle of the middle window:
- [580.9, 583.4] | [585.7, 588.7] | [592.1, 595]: 0.05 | 20.2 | 19.4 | 19.8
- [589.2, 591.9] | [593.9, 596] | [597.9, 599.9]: -0.07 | 18.8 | 19.5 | 19.1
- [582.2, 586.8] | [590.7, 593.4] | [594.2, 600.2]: 0.03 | 19.9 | 19.4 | 19.6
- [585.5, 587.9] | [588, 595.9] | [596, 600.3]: 0.17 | 19.7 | 19.3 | 19.5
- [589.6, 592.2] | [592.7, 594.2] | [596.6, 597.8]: -0.05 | 19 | 19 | 19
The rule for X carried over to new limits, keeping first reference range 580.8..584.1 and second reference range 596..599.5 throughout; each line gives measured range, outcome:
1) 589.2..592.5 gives 0.11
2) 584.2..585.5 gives 0.00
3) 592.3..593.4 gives 0.00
